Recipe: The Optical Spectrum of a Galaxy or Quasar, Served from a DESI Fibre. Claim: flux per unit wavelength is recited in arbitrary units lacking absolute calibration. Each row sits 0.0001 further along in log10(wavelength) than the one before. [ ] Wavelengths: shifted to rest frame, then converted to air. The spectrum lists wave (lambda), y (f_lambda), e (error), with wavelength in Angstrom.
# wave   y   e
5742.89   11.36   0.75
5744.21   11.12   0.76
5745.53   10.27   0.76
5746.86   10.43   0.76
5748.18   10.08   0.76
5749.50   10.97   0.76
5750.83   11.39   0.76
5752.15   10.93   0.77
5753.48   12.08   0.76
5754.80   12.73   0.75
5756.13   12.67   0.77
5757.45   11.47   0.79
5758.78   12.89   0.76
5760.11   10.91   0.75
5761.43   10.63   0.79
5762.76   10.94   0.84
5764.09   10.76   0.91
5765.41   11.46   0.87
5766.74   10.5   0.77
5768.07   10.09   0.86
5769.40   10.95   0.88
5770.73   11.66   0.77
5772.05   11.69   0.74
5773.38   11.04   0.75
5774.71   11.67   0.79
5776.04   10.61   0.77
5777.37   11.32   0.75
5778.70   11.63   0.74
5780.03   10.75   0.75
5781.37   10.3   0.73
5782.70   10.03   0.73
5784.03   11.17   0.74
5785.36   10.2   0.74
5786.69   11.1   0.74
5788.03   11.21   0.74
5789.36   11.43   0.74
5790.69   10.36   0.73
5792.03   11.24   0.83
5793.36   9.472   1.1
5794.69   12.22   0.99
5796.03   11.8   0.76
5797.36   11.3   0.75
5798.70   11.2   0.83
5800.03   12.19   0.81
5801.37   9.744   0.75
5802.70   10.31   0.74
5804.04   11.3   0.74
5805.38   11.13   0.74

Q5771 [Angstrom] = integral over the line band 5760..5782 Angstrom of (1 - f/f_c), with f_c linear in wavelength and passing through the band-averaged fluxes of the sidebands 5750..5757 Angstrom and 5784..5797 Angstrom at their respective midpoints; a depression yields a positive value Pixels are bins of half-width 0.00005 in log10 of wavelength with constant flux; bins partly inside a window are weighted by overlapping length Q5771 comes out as 0.95 Angstrom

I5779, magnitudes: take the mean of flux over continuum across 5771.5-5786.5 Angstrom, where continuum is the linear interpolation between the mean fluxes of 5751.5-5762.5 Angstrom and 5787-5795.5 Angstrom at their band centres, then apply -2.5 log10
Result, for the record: 0.03 mag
